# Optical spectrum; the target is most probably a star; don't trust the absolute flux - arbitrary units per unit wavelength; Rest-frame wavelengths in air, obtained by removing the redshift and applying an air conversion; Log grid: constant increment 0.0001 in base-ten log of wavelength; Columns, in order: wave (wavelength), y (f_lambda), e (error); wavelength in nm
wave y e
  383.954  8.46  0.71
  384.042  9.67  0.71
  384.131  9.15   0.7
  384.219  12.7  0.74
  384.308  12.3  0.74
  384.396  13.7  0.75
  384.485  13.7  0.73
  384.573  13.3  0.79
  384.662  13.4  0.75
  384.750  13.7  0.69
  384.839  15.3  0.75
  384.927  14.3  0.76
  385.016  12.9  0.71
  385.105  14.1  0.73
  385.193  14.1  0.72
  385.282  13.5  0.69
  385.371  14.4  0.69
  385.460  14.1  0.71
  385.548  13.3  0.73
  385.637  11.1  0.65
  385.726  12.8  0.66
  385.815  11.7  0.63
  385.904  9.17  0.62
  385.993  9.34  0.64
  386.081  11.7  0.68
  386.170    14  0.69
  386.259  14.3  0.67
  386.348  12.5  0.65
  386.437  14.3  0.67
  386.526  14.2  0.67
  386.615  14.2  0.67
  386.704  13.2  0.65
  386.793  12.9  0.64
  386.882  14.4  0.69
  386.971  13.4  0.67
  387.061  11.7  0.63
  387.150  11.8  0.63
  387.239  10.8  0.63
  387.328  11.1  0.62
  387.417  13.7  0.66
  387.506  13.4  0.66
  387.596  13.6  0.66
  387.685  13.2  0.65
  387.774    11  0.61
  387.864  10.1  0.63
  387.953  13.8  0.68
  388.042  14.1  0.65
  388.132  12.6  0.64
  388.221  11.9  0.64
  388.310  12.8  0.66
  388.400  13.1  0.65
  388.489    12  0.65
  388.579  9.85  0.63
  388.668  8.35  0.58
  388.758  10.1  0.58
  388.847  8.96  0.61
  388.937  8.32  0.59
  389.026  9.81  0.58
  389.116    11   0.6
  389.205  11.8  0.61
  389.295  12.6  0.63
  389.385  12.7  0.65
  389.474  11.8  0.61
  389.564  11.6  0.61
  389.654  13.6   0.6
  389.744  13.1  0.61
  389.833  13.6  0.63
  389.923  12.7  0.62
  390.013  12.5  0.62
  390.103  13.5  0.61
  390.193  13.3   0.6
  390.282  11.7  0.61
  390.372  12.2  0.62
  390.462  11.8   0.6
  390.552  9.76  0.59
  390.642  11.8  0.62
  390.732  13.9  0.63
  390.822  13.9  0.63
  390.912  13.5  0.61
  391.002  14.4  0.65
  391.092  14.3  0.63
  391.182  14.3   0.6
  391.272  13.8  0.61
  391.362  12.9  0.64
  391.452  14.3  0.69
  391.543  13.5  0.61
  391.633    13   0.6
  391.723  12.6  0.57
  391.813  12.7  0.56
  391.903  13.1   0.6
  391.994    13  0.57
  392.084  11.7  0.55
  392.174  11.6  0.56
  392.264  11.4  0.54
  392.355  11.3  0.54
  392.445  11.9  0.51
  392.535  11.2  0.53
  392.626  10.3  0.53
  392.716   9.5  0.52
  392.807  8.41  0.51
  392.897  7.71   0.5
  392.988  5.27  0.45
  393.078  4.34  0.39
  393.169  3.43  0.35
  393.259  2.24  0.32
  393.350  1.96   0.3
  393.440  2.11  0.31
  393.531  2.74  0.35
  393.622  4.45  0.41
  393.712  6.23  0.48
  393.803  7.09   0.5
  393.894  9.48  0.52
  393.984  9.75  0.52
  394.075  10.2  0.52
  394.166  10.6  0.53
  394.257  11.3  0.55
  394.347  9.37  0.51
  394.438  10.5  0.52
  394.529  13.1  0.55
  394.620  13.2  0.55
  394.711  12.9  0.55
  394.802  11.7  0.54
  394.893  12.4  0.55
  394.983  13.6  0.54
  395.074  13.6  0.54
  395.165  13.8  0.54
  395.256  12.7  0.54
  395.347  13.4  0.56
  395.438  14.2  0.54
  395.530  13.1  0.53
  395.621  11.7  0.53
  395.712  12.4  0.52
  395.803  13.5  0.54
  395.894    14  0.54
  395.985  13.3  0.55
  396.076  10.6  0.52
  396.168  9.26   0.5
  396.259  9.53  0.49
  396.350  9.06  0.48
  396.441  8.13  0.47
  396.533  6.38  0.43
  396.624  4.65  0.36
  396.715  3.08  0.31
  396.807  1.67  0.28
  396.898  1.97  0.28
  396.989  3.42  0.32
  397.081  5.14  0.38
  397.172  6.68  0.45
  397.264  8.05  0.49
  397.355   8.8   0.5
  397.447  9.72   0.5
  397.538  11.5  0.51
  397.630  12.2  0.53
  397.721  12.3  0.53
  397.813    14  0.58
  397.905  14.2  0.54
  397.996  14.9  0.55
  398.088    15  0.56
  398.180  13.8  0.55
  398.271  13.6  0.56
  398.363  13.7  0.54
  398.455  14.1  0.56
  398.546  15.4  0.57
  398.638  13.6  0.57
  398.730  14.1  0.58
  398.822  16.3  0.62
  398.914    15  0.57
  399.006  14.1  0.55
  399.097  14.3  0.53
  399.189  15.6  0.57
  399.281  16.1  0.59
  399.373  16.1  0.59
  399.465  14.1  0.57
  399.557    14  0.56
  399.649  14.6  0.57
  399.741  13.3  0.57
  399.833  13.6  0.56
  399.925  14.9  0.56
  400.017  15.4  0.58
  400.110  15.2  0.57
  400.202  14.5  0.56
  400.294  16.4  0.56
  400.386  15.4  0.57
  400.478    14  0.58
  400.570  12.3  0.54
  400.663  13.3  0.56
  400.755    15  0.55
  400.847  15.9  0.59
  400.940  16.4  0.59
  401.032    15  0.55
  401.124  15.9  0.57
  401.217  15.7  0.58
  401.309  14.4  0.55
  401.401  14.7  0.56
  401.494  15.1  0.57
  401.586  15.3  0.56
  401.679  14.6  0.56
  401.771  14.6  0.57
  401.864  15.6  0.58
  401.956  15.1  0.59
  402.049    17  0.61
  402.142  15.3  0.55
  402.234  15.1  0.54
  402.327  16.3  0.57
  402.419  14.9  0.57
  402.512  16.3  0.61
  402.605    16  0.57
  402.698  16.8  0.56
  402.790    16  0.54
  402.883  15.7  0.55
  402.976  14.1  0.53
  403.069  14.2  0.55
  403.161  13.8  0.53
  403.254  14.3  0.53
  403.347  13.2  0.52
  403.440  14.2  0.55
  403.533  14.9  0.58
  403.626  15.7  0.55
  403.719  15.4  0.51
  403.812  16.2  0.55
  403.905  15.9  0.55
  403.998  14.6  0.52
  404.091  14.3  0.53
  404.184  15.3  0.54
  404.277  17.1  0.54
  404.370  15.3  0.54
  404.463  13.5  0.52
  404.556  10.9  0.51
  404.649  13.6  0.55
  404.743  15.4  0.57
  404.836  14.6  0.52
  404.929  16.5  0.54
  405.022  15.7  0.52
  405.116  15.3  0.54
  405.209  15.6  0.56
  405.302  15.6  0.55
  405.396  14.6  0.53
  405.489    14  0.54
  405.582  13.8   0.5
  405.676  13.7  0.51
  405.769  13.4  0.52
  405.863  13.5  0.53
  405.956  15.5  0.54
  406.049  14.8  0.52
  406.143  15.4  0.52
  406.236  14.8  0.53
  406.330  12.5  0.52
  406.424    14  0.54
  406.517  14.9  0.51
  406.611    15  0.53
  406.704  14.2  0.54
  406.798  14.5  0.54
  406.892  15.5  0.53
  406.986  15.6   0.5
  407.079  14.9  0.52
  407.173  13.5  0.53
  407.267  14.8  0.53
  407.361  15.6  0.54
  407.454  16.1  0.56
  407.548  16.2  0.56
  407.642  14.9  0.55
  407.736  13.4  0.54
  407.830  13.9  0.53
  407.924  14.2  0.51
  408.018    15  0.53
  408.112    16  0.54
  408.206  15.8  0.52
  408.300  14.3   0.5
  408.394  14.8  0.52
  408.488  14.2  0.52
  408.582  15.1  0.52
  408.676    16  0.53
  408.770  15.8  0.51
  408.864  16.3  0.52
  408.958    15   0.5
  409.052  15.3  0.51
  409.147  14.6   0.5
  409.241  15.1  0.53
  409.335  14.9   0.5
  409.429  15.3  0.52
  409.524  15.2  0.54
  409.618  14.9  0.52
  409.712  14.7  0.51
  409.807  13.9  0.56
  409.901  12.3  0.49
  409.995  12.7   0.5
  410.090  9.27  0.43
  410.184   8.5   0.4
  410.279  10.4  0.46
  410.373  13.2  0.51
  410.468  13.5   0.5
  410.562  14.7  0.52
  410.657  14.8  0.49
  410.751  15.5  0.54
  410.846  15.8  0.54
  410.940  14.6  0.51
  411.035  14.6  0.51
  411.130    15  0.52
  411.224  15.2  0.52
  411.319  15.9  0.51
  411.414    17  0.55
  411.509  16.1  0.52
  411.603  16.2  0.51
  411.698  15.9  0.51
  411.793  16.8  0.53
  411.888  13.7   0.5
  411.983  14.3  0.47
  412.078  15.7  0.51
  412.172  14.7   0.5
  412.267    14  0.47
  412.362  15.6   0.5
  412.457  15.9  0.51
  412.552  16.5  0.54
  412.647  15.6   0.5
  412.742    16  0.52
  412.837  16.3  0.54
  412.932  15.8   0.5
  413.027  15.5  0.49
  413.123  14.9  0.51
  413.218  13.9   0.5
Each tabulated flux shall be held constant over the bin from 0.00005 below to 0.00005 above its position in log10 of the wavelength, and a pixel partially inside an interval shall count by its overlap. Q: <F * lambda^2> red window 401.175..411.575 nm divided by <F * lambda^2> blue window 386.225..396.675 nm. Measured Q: 1.4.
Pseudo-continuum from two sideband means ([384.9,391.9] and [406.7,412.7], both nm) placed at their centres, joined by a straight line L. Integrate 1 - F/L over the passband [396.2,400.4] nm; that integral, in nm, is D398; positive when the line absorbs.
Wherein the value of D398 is 0.53 nm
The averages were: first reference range 12.5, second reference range 14.7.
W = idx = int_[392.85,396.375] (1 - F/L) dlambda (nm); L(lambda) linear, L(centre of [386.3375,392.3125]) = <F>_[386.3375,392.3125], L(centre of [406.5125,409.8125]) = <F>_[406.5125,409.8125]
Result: 0.92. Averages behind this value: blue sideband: 12.4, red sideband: 15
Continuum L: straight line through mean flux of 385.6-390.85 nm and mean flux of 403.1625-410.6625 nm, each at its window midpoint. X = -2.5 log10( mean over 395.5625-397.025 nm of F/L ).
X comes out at 0.49 mag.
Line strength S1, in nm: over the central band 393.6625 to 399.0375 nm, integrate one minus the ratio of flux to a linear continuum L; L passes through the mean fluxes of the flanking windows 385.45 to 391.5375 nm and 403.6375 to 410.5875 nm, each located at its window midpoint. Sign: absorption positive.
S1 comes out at 0.92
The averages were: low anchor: 12.4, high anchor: 14.5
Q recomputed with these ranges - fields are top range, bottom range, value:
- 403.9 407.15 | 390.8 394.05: 1.60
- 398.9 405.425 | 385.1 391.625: 1.29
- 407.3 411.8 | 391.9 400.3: 1.43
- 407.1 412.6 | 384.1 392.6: 1.31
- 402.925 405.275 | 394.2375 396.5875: 1.31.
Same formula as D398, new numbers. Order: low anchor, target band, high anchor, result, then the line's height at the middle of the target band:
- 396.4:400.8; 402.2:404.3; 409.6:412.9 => -0.35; 13.1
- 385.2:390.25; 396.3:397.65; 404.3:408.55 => 0.69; 13.5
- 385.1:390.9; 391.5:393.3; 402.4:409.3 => 0.42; 13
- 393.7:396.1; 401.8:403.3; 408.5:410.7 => -0.28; 13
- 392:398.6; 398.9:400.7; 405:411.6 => -0.49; 11.5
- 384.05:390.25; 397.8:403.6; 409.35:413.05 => -0.50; 13.7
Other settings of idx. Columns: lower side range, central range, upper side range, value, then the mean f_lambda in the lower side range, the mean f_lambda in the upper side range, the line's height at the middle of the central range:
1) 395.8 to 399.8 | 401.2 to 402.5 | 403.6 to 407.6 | -0.21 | 11.4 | 14.8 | 13.2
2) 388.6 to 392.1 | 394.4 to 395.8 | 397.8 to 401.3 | 0.07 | 12.3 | 14.7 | 13.6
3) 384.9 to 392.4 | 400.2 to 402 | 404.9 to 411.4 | -0.15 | 12.5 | 14.6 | 13.8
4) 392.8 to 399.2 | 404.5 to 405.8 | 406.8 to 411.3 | -0.13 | 10.2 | 14.5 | 13.2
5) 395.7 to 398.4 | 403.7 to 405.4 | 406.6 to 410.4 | -0.29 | 9.78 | 14.4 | 12.8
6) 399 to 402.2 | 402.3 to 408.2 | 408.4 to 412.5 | -0.02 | 15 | 14.6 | 14.8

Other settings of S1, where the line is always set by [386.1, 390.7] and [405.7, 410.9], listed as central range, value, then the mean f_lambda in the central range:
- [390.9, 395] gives 0.84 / 10.1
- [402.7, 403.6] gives -0.05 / 14.6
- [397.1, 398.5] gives 0.13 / 12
